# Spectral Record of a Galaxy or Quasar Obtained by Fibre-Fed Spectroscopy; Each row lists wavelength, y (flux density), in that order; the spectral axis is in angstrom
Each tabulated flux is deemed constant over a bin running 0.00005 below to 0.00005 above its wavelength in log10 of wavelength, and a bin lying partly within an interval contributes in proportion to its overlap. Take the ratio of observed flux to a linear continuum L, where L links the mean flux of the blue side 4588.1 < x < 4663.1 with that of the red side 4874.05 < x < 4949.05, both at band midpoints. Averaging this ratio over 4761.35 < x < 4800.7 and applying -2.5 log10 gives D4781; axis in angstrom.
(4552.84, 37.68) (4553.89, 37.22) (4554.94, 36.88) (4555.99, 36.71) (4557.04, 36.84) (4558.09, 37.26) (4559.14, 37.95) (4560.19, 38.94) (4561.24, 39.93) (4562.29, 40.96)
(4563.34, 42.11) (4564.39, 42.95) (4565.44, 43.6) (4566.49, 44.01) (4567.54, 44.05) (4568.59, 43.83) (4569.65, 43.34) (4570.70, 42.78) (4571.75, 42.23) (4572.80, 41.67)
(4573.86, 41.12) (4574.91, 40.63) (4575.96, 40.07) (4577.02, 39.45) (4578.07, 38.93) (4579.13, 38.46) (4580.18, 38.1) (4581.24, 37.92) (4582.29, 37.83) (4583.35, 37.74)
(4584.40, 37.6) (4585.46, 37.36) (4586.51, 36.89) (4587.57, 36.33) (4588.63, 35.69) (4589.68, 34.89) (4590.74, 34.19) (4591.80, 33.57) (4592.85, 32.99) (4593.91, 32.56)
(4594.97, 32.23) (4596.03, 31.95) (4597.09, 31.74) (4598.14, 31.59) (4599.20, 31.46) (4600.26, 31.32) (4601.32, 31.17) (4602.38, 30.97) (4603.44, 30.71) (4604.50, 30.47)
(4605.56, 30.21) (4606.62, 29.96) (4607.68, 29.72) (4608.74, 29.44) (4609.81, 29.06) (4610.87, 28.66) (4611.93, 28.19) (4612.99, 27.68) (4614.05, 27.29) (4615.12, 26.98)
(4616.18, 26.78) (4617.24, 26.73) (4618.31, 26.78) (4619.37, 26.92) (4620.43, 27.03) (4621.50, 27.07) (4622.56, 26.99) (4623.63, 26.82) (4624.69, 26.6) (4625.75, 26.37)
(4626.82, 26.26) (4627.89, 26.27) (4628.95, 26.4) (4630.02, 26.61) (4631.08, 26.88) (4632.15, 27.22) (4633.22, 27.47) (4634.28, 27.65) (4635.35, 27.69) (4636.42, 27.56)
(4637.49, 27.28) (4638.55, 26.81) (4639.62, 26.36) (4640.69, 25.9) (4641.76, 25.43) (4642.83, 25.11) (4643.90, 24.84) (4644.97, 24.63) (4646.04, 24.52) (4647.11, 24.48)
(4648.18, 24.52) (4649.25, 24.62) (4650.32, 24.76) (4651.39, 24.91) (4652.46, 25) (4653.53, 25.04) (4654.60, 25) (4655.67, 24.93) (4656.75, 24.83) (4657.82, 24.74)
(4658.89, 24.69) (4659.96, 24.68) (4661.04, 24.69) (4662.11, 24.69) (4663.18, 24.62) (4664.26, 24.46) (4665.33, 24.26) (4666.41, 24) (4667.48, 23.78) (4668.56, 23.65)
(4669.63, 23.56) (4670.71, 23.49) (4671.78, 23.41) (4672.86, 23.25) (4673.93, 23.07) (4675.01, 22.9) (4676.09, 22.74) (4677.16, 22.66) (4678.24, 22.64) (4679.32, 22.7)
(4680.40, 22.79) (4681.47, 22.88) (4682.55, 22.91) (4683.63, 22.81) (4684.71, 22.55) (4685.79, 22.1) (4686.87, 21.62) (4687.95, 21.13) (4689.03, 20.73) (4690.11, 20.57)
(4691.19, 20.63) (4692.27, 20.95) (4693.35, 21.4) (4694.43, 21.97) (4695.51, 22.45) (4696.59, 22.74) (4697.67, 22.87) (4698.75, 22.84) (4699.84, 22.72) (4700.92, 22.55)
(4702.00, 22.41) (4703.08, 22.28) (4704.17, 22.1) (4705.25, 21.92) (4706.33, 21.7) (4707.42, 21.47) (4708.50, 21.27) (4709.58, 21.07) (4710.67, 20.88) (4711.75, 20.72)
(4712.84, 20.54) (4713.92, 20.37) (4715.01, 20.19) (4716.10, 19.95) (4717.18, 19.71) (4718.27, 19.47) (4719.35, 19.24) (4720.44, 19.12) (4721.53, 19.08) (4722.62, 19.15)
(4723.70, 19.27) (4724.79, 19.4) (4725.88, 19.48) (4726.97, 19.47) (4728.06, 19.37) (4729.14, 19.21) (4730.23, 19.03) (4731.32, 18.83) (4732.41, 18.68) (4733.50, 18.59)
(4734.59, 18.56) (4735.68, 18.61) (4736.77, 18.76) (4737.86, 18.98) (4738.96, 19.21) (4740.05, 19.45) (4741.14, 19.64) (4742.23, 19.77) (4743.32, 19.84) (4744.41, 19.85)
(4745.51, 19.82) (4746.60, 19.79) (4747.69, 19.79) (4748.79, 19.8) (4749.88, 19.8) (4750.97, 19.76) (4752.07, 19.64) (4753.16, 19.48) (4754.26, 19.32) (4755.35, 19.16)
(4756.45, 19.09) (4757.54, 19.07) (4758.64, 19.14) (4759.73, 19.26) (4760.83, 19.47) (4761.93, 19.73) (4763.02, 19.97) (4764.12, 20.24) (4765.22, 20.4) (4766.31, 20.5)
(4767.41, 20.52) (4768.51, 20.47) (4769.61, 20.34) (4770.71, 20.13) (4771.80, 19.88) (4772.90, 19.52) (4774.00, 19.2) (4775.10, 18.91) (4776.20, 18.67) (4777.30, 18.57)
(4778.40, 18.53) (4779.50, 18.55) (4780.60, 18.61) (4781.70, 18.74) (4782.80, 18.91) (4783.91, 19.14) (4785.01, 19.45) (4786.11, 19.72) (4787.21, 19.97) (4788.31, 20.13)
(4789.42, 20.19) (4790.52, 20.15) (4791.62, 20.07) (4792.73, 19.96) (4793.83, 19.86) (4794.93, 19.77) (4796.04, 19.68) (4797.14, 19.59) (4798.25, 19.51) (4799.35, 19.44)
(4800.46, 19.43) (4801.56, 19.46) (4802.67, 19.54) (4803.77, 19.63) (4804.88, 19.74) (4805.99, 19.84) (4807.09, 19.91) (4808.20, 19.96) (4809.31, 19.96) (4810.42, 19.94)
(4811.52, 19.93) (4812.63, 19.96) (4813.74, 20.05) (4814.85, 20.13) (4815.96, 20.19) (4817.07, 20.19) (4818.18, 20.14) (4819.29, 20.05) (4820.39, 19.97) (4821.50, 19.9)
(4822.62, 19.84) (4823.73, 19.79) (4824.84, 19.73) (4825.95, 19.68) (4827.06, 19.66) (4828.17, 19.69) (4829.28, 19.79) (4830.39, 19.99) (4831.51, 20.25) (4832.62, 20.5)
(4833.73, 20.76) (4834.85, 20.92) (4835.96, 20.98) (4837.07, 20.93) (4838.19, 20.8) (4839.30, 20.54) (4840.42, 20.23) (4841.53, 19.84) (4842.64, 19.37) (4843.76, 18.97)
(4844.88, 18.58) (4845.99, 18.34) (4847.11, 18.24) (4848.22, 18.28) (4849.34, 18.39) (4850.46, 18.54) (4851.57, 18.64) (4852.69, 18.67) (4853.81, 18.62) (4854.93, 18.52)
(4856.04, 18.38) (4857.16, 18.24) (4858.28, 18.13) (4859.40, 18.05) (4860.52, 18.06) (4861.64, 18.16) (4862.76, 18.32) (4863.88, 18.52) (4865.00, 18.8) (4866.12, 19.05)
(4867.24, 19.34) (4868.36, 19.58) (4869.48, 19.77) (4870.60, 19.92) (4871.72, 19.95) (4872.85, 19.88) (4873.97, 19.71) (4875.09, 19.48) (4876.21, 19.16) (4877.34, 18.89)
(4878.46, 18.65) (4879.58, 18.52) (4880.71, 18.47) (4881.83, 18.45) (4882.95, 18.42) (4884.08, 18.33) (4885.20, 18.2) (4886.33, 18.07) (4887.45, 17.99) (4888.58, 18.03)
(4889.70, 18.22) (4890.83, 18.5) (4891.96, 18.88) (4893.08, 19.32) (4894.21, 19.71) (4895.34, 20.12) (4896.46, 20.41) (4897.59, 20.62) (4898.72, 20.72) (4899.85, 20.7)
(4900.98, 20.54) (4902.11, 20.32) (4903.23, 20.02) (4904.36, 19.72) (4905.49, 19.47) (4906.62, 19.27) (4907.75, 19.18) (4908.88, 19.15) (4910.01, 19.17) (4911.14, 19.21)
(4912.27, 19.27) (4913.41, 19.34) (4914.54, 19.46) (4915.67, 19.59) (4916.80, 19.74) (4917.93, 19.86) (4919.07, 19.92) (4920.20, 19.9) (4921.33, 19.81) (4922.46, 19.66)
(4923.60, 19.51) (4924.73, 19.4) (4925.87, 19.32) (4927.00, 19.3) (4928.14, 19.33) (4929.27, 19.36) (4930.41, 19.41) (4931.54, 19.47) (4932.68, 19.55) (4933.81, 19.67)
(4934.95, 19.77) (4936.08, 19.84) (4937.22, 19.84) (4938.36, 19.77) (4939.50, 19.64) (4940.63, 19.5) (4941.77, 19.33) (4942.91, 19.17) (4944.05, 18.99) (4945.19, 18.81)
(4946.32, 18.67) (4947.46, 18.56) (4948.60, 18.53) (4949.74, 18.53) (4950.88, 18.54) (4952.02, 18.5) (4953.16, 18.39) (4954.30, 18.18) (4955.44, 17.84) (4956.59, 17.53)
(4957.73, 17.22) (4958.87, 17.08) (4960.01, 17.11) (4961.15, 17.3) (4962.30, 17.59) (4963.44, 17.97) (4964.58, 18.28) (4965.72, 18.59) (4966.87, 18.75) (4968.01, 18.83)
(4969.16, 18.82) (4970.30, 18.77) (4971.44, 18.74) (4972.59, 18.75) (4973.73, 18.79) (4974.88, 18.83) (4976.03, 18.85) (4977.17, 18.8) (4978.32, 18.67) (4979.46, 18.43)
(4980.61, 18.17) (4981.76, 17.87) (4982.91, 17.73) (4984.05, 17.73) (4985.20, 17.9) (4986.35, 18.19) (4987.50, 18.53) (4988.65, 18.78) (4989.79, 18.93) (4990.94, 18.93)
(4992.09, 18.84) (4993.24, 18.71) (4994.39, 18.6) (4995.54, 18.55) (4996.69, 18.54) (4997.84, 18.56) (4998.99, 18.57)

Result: 0.18 mag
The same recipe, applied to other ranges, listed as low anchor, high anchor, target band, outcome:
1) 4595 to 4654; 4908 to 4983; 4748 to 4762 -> 0.230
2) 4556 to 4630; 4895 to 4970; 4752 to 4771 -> 0.324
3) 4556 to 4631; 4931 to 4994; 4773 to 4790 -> 0.336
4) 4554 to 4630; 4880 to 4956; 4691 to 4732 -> 0.353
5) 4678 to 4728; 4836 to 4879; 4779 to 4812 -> 0.016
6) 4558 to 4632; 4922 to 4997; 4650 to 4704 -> 0.295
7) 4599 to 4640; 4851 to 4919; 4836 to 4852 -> 0.064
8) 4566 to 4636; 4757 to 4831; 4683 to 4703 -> 0.202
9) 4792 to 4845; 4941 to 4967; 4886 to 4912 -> -0.031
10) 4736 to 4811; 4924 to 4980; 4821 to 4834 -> -0.034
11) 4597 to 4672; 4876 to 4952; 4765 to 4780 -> 0.175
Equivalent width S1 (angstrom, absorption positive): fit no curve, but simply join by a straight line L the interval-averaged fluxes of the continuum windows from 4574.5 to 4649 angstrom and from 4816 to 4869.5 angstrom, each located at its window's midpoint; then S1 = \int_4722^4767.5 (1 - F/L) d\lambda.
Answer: 8.6 angstrom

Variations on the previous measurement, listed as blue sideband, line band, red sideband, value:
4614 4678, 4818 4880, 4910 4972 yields 4.8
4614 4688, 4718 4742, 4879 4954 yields 4.3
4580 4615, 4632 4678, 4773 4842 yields 6.7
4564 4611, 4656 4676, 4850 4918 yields 4.8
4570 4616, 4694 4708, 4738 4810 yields 1.7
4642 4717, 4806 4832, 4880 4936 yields 1.0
